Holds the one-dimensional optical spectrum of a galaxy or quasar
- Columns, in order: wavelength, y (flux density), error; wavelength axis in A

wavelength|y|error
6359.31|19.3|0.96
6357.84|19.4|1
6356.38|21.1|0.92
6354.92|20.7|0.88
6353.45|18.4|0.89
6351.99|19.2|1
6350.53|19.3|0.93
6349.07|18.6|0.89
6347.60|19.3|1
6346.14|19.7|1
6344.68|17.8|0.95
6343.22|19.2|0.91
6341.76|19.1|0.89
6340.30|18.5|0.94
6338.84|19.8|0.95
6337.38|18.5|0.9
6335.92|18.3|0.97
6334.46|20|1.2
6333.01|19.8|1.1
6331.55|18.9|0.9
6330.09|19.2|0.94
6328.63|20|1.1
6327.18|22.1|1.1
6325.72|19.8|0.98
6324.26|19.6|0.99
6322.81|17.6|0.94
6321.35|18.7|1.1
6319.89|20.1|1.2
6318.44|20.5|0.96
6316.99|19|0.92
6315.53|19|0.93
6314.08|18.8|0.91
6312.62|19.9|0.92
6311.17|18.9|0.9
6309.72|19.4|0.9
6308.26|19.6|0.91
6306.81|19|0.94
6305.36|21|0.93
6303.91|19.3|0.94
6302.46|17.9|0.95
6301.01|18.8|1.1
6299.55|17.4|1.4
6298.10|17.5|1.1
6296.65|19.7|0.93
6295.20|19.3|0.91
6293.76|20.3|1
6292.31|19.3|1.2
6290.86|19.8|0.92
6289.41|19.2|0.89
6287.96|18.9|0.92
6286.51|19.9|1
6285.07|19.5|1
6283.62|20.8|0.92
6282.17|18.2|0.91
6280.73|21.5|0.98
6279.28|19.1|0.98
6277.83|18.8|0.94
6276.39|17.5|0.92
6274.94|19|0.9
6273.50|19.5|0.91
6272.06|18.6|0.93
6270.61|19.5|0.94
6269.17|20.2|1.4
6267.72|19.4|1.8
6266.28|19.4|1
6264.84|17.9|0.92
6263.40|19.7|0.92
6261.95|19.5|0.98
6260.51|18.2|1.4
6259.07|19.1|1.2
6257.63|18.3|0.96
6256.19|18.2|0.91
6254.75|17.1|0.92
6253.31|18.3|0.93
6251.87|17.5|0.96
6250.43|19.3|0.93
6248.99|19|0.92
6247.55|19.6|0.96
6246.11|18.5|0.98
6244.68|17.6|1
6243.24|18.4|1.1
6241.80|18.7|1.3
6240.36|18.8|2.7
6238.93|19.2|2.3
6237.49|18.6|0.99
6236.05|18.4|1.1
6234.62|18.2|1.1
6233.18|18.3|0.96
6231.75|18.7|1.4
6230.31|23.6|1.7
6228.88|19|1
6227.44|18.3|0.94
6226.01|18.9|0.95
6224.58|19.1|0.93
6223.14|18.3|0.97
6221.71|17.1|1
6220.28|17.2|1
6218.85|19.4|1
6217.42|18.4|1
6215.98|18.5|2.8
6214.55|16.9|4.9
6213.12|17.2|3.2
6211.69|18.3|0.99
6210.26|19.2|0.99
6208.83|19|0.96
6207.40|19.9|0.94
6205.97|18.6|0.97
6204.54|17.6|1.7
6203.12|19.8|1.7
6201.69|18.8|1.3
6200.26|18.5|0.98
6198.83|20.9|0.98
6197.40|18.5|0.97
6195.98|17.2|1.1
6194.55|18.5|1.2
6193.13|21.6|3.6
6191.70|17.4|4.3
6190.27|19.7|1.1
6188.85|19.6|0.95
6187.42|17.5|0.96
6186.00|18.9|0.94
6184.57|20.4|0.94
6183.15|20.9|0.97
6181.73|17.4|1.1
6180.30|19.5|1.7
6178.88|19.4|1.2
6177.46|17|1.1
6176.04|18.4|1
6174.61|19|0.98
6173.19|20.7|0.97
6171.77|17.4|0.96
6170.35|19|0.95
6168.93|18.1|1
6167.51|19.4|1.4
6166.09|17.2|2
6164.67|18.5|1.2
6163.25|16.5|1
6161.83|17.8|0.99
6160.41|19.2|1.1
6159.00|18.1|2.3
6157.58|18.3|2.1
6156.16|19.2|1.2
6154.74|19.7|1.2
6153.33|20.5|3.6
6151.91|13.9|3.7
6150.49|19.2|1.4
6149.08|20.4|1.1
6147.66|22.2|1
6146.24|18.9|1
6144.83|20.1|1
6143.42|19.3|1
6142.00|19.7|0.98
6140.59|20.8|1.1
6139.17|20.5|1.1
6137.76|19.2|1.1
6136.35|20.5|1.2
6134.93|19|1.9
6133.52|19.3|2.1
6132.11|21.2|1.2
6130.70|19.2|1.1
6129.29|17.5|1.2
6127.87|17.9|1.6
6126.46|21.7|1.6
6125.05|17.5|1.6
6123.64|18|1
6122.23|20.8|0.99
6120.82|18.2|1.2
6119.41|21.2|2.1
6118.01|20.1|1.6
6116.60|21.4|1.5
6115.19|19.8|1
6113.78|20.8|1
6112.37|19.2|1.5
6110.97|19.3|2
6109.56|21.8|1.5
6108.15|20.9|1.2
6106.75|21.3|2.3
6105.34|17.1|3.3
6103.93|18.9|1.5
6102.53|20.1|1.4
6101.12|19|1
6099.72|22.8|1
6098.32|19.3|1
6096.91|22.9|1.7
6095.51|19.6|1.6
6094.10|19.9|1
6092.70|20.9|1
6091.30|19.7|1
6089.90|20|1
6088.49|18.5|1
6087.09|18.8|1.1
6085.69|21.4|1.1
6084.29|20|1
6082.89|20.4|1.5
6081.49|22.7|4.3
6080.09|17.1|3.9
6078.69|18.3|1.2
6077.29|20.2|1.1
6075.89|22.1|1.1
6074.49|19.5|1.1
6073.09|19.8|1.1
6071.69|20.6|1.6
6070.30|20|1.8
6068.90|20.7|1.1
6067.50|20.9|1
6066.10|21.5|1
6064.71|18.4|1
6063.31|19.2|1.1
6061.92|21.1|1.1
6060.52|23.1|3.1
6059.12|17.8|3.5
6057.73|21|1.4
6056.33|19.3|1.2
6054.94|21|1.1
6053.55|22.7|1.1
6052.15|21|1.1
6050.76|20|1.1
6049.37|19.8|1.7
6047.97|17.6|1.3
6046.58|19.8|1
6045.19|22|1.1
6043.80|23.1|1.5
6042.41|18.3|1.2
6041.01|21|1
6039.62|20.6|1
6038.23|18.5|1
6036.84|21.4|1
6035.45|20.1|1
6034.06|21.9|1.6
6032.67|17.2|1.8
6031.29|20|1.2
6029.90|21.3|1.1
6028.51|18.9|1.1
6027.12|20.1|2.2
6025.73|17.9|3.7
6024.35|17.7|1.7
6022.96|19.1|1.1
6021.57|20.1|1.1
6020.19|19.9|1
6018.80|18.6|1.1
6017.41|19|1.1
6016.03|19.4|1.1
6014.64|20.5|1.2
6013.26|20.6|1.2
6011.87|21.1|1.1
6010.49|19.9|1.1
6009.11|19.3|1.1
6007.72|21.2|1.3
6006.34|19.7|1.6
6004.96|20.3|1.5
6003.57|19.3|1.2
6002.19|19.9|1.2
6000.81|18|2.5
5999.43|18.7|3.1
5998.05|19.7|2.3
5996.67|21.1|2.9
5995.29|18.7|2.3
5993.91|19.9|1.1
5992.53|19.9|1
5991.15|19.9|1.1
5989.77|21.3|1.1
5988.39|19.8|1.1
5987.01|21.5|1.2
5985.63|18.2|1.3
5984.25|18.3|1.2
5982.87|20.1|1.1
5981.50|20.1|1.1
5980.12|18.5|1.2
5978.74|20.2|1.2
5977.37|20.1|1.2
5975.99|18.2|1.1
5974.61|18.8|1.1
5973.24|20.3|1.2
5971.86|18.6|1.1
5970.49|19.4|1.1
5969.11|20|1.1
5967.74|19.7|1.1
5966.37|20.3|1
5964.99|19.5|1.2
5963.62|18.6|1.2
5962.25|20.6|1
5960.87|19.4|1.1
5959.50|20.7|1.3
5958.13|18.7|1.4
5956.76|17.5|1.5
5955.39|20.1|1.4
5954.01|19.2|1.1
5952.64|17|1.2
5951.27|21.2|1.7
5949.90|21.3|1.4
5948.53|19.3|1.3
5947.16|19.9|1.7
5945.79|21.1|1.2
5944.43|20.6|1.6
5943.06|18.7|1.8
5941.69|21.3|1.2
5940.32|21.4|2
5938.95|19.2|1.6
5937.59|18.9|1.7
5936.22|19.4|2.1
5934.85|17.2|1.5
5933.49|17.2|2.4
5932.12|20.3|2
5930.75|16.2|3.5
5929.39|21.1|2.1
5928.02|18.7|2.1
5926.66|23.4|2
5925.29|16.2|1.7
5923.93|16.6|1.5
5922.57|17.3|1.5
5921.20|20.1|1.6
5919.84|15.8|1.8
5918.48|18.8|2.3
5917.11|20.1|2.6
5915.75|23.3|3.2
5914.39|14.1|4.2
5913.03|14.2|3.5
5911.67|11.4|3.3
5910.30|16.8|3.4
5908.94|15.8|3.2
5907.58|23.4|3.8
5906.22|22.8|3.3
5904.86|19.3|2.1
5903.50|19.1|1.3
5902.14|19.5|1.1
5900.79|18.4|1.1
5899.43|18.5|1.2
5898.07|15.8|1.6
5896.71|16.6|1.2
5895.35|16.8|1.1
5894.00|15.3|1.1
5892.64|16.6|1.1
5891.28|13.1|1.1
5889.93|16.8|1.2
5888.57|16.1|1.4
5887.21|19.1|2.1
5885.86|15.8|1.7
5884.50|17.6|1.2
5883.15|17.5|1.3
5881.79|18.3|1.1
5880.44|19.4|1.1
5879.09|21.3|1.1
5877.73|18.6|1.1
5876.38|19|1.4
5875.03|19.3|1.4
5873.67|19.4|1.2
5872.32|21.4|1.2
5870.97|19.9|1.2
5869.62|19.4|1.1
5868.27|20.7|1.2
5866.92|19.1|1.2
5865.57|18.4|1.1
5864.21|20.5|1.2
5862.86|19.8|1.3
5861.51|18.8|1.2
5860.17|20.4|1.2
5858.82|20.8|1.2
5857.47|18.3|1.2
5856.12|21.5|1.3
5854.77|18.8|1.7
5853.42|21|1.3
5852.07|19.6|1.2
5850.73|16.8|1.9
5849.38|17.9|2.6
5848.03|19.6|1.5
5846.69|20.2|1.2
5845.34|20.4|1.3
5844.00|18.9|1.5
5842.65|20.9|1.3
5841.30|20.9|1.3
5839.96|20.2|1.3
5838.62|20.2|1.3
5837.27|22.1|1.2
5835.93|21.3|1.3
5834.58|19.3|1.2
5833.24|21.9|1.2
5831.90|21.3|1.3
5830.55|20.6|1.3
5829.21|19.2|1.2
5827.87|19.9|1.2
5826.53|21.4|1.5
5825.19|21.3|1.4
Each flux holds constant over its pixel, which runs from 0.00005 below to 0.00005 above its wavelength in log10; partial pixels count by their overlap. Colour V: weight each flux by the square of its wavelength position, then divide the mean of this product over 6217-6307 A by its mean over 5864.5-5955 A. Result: 1.14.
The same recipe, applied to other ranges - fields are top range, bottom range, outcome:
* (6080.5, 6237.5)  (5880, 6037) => 1.08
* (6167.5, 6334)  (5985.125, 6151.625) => 1.01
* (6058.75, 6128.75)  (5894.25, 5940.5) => 1.16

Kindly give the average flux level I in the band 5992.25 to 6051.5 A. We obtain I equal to 19.8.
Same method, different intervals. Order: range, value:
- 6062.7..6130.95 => 19.9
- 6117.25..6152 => 19.6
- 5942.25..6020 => 19.7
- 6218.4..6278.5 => 18.8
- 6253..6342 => 19.2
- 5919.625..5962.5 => 19.3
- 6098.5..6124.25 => 20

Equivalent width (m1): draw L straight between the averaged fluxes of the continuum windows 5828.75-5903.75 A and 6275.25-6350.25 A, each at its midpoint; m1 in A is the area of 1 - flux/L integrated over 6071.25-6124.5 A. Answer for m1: -2.5 A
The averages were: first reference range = 19.1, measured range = 20.1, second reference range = 19.3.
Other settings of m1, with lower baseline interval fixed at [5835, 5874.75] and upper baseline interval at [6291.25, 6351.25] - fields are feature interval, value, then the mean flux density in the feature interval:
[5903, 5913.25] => 0.9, 18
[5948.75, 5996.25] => 0.3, 19.6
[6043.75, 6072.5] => -1.2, 20.4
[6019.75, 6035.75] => 0.1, 19.5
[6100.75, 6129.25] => -0.3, 19.7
